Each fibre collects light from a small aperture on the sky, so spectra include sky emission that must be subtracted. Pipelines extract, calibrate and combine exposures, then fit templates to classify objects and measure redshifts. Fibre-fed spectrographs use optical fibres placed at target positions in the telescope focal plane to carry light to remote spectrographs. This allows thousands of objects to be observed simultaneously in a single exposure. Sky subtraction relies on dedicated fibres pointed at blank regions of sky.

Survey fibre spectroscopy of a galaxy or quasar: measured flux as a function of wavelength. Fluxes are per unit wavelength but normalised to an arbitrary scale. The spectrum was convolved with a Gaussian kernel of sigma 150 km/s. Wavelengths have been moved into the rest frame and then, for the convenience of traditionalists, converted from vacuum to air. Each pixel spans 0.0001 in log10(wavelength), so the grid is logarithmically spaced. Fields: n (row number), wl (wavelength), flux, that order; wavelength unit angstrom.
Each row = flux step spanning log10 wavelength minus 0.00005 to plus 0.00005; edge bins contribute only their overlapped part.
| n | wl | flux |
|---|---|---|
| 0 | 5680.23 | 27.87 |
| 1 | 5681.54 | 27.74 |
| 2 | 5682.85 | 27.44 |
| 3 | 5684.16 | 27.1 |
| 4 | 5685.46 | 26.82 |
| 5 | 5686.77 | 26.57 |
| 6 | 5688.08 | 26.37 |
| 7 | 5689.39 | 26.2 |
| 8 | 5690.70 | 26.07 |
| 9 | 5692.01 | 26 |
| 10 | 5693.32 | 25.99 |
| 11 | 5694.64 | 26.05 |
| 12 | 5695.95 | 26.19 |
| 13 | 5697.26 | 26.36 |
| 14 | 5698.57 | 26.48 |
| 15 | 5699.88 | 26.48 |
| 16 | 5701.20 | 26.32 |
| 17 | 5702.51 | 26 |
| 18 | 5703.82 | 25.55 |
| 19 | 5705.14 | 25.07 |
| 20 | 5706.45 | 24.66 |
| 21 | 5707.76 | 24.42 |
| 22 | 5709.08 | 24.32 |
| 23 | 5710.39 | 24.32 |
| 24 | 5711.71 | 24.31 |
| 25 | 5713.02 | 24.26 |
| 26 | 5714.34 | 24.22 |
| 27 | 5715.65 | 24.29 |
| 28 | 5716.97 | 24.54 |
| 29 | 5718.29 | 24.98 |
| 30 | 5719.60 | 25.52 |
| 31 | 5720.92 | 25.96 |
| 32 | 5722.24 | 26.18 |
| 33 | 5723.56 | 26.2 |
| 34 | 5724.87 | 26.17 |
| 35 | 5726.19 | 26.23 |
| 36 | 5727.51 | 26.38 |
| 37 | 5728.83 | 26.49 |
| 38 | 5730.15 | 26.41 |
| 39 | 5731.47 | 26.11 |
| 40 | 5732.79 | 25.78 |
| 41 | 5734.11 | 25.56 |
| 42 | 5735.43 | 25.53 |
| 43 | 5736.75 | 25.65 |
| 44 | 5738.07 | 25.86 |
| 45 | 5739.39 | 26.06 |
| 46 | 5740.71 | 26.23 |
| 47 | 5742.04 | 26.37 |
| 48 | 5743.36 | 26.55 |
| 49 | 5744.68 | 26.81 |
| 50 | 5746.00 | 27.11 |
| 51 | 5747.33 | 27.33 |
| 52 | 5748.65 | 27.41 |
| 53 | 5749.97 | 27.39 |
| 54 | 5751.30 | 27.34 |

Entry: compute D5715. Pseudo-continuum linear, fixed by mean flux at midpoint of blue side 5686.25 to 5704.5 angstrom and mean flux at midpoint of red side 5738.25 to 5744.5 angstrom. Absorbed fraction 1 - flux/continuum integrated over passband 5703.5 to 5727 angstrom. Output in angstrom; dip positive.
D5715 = 1.0 angstrom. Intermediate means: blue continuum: 26.2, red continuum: 26.3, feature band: 25.1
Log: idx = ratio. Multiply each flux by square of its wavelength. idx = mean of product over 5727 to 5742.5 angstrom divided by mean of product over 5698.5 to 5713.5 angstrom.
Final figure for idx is 1.05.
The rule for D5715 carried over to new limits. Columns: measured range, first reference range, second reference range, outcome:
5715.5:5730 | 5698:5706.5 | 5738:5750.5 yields 0.28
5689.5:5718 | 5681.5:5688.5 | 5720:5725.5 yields 1.30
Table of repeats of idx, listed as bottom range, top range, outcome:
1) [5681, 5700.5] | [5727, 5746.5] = 1.00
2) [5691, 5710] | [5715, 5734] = 1.01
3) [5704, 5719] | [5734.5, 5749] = 1.09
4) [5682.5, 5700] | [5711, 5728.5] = 0.97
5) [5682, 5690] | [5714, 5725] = 0.96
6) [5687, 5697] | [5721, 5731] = 1.02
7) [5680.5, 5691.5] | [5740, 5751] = 1.02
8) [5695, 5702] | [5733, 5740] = 0.99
